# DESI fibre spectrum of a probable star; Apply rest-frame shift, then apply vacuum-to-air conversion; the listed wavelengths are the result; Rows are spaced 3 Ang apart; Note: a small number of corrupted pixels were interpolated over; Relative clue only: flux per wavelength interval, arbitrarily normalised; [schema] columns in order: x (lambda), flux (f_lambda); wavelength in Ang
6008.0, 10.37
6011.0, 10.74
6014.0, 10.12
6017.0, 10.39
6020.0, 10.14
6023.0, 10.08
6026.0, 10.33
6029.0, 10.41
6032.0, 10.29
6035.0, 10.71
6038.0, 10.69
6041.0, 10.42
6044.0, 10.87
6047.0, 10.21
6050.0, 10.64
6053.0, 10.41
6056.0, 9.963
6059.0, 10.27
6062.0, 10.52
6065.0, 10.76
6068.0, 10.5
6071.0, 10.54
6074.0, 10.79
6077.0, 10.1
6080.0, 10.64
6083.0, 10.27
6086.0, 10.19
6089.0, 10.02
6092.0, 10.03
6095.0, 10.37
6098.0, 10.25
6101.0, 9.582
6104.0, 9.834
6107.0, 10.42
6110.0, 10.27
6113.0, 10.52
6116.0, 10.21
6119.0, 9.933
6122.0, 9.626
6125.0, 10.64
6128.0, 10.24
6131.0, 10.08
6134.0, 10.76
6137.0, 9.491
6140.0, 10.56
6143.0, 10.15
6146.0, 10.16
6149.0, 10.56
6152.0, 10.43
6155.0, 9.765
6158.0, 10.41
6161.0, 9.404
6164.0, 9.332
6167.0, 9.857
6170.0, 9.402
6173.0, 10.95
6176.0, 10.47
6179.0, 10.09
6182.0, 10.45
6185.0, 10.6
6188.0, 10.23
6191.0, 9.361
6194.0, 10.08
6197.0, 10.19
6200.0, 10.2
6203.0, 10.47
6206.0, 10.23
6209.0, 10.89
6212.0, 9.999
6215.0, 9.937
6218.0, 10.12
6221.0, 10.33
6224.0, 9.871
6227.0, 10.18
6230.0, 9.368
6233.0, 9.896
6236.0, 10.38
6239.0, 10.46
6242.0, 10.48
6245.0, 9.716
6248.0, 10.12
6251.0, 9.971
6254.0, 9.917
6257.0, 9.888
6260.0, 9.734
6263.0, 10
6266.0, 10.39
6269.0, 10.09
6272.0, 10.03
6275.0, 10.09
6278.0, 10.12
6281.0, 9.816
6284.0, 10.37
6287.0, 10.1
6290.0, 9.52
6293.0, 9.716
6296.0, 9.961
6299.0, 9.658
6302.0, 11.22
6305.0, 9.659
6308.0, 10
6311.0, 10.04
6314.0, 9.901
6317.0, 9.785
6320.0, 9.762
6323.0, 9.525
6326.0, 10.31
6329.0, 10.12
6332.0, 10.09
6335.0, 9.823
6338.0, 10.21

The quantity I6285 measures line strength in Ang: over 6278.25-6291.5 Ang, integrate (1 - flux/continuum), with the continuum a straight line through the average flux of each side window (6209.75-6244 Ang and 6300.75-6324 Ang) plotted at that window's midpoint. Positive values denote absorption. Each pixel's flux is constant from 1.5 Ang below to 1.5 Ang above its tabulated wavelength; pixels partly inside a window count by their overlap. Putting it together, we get 0.1 Ang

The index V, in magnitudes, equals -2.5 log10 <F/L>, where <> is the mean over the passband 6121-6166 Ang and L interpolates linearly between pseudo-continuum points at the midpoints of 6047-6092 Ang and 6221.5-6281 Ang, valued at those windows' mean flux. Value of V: 0.01 mag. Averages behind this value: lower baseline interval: 10.4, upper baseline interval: 10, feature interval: 10.1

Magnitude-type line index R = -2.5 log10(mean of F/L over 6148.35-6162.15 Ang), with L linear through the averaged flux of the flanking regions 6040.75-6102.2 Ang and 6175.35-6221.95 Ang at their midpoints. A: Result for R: 0.02 mag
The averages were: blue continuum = 10.4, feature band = 10.1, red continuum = 10.2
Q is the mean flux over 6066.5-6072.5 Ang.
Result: 10.5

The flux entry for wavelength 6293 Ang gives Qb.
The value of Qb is 9.716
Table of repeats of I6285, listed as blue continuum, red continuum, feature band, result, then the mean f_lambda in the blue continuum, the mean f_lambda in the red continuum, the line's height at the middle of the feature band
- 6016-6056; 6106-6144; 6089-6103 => 0.3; 10.4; 10.2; 10.3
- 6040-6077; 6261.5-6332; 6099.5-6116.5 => 0.4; 10.5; 10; 10.4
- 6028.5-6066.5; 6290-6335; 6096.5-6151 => 0.8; 10.5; 9.96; 10.3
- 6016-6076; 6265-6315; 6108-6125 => 0.3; 10.4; 10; 10.3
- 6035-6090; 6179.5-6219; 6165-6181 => 0.2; 10.4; 10.2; 10.3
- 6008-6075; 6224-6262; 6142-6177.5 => 0.4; 10.4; 10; 10.2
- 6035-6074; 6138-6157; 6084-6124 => 1.0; 10.5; 10.3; 10.4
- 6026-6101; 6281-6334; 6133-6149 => 0.0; 10.4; 9.98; 10.3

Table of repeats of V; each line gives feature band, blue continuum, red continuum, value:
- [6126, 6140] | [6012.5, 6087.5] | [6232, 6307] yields 0.01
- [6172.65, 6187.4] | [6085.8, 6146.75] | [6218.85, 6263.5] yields -0.04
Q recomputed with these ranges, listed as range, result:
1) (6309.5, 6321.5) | 9.87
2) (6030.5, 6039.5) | 10.6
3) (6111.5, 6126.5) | 10.2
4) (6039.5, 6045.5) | 10.6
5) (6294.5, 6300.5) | 9.81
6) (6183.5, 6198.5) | 10.1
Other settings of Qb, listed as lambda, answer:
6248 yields 10.12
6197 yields 10.19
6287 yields 10.1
